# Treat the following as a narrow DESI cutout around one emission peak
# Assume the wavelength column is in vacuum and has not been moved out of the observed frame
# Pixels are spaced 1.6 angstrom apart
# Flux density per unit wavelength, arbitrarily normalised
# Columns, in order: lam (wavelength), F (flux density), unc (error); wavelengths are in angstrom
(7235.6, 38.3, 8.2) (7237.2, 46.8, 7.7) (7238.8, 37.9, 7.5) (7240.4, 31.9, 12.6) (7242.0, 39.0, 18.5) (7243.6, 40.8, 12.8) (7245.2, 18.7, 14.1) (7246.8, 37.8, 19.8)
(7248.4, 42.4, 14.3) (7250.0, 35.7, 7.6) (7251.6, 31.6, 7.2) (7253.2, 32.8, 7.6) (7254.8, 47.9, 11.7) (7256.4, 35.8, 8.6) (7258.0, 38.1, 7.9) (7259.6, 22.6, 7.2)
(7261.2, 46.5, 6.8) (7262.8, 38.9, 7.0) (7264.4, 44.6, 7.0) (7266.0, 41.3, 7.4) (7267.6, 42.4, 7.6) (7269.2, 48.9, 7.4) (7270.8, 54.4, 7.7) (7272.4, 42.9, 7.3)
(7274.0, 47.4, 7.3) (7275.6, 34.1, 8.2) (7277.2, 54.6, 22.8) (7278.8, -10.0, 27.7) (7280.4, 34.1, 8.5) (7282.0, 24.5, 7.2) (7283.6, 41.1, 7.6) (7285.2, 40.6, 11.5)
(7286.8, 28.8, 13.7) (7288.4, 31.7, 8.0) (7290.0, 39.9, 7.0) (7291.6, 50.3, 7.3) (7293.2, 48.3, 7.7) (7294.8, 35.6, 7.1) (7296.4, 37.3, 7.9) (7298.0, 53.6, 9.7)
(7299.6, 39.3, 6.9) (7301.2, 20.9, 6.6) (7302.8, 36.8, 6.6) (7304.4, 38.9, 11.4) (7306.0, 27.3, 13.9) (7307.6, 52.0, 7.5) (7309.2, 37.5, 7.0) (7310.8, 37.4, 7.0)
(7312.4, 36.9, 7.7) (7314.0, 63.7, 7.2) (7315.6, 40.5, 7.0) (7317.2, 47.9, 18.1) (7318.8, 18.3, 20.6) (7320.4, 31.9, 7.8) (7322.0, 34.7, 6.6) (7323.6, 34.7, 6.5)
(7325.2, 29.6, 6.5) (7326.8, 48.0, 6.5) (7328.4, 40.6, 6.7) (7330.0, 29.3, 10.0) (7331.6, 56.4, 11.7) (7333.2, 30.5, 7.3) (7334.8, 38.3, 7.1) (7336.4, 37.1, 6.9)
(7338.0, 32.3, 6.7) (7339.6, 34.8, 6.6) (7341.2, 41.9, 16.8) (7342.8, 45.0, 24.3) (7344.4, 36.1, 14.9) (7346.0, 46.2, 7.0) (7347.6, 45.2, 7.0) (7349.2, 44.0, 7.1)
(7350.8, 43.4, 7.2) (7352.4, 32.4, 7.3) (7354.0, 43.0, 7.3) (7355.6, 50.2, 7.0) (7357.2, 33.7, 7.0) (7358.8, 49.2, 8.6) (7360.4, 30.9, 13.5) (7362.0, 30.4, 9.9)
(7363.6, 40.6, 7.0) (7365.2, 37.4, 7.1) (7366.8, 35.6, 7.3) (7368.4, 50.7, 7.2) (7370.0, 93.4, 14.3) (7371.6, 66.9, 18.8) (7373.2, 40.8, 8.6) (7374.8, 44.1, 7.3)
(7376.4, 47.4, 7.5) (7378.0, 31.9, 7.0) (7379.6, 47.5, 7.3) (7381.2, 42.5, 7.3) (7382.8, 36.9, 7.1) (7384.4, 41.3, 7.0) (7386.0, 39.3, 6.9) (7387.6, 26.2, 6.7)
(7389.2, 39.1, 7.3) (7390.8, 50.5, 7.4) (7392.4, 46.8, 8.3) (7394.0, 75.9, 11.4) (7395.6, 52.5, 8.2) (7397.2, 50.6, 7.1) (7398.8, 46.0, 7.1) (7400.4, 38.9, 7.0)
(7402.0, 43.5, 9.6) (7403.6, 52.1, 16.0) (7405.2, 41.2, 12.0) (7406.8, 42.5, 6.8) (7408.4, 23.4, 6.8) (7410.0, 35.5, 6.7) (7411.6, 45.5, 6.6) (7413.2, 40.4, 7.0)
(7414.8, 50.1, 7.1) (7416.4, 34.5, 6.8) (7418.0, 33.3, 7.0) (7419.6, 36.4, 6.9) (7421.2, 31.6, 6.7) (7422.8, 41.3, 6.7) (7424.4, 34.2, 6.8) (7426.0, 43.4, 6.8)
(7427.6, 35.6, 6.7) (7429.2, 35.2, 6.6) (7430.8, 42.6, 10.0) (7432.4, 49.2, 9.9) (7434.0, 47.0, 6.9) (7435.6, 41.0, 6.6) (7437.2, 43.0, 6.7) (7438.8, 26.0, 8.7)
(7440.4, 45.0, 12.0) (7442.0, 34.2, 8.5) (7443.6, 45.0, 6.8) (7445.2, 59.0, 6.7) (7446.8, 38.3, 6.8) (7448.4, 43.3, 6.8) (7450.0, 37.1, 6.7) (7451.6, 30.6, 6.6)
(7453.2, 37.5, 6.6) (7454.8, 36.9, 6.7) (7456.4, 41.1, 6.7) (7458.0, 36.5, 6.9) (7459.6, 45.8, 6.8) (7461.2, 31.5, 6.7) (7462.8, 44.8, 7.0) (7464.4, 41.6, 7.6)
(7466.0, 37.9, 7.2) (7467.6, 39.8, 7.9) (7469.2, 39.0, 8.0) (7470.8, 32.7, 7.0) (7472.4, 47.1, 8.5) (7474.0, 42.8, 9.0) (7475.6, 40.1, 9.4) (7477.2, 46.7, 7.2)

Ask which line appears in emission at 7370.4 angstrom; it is H-alpha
